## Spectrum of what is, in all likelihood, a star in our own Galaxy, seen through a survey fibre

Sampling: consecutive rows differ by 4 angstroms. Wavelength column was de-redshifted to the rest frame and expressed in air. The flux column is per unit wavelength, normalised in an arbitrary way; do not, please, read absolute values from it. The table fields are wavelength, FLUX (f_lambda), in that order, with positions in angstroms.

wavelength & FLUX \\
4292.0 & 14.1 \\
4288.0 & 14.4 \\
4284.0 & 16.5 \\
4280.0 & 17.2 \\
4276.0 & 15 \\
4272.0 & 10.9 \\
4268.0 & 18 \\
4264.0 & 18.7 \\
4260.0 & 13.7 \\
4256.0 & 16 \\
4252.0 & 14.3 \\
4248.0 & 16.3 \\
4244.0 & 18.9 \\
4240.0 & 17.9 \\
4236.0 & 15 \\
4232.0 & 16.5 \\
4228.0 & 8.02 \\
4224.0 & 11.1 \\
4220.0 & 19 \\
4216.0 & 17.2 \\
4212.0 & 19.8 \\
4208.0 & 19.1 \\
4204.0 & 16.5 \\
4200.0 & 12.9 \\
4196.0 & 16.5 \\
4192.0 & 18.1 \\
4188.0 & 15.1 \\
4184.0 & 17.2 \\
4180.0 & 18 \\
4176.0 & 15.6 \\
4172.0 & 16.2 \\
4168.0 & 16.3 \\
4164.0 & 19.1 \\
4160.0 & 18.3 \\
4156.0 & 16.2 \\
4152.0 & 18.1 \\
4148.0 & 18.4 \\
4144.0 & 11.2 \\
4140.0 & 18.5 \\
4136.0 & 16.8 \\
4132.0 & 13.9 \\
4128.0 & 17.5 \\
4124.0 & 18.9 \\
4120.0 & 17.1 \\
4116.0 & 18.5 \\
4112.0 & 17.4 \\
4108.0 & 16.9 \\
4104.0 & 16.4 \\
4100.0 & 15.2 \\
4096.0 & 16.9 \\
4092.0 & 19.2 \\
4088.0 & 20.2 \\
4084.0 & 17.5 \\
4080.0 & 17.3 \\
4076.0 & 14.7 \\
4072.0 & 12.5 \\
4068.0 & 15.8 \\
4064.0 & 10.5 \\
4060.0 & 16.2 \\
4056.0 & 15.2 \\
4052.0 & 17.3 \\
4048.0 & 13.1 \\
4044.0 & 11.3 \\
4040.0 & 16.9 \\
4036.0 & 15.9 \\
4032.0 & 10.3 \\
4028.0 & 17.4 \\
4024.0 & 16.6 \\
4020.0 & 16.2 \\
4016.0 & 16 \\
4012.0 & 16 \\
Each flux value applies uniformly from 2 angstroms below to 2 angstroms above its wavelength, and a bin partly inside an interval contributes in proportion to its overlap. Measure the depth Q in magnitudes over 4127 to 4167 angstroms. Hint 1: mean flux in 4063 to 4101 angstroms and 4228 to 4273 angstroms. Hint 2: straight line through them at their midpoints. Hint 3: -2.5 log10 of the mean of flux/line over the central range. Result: -0.05 mag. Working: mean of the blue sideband 16.1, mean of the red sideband 15.8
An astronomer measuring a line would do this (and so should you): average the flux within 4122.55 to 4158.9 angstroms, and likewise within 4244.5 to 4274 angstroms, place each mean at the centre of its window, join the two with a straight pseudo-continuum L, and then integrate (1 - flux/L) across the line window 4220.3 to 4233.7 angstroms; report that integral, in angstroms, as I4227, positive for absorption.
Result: 2.7 angstroms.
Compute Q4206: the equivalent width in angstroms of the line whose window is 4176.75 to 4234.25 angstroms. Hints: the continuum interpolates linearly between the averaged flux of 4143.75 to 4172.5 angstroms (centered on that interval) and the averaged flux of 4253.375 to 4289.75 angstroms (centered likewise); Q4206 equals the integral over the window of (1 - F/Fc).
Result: 1.4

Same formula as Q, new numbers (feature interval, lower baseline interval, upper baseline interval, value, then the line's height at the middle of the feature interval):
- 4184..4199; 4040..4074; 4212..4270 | -0.07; 15.4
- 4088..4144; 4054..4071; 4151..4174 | -0.08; 15.9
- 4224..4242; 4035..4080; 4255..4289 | 0.11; 15.4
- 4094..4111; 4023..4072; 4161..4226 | -0.07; 15.4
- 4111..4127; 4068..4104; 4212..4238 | -0.11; 16.2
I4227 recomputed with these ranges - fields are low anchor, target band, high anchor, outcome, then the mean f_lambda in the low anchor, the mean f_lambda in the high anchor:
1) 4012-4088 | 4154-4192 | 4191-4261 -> -3.0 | 15.2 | 15.9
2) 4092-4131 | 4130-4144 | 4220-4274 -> 1.0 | 17.2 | 15.2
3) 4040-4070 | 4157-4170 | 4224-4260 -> -2.7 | 14.4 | 15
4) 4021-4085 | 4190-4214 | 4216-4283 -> -2.8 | 14.9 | 15.5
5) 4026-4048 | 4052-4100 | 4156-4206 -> -3.6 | 14.2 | 16.6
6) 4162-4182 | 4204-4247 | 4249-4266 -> -0.1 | 17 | 15.7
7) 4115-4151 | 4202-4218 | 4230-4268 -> -1.5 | 16.7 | 16.5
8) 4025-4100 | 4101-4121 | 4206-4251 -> -1.9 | 15.5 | 16.2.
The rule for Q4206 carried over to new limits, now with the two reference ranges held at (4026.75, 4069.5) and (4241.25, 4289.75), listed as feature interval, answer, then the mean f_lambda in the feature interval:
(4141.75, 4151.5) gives -0.2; 15.4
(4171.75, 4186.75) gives -1.4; 16.7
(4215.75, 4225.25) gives -0.2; 15.9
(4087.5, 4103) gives -2.9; 17.6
